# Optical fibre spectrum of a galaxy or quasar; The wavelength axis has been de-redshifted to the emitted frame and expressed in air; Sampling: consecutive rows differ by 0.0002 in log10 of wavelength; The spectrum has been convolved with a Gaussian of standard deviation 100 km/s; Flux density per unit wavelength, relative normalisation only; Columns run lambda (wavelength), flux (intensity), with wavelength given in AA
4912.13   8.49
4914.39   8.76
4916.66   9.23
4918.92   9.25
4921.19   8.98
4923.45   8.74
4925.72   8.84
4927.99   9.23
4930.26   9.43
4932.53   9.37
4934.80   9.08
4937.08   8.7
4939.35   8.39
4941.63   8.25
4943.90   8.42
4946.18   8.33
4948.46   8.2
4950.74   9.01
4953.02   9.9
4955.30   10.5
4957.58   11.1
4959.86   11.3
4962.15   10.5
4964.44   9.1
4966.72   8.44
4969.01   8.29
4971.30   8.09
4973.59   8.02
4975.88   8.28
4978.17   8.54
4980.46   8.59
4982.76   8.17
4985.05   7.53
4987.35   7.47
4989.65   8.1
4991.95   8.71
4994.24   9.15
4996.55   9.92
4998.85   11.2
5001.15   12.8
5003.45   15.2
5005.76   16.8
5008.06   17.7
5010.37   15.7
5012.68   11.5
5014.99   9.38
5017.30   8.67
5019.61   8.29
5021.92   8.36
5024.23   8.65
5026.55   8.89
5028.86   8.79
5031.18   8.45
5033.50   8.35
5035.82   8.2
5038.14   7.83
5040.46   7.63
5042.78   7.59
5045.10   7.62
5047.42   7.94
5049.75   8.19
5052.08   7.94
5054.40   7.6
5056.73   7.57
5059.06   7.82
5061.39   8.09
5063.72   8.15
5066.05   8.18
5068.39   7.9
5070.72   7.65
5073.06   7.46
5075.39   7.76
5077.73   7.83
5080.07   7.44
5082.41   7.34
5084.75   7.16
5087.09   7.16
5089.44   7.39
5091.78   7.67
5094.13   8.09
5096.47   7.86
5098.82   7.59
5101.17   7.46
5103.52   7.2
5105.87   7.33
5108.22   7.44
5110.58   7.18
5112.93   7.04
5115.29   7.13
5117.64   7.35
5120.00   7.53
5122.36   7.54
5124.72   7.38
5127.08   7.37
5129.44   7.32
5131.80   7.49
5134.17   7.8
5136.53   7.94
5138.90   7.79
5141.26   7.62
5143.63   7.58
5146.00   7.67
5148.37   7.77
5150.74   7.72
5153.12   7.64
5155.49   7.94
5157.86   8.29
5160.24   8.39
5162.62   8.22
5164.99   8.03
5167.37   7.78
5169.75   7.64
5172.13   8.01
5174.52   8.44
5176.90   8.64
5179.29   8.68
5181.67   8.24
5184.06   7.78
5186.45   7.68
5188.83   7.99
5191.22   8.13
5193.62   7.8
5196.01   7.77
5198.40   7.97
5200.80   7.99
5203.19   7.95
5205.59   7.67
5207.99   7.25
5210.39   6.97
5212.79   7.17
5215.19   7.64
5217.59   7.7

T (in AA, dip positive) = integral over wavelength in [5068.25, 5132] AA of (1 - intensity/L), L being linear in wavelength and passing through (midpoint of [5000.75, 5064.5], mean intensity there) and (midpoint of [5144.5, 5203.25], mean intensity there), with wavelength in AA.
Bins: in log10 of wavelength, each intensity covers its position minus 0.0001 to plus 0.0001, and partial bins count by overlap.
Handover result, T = 9.9 AA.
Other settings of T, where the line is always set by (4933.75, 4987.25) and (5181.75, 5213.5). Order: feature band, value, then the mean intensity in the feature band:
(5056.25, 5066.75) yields 0.51 AA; 7.98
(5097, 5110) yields 1.22 AA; 7.41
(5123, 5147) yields 1.30 AA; 7.6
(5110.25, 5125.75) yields 1.52 AA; 7.31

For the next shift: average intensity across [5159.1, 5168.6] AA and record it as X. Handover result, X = 8.11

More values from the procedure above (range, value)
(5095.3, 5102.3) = 7.64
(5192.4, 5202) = 7.88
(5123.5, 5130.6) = 7.36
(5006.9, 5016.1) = 13.6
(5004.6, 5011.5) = 16.7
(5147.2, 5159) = 7.87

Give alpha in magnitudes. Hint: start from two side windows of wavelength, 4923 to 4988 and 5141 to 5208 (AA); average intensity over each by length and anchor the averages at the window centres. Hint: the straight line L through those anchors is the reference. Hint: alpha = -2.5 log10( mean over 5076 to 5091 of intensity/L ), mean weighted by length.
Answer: 0.130 mag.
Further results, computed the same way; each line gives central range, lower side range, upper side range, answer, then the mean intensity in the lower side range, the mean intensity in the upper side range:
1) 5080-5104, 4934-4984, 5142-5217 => 0.11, 8.96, 7.88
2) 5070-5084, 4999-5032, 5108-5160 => 0.24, 11.4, 7.59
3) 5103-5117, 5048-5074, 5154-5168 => 0.11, 7.87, 8.12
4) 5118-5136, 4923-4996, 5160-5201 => 0.10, 8.88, 8.06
